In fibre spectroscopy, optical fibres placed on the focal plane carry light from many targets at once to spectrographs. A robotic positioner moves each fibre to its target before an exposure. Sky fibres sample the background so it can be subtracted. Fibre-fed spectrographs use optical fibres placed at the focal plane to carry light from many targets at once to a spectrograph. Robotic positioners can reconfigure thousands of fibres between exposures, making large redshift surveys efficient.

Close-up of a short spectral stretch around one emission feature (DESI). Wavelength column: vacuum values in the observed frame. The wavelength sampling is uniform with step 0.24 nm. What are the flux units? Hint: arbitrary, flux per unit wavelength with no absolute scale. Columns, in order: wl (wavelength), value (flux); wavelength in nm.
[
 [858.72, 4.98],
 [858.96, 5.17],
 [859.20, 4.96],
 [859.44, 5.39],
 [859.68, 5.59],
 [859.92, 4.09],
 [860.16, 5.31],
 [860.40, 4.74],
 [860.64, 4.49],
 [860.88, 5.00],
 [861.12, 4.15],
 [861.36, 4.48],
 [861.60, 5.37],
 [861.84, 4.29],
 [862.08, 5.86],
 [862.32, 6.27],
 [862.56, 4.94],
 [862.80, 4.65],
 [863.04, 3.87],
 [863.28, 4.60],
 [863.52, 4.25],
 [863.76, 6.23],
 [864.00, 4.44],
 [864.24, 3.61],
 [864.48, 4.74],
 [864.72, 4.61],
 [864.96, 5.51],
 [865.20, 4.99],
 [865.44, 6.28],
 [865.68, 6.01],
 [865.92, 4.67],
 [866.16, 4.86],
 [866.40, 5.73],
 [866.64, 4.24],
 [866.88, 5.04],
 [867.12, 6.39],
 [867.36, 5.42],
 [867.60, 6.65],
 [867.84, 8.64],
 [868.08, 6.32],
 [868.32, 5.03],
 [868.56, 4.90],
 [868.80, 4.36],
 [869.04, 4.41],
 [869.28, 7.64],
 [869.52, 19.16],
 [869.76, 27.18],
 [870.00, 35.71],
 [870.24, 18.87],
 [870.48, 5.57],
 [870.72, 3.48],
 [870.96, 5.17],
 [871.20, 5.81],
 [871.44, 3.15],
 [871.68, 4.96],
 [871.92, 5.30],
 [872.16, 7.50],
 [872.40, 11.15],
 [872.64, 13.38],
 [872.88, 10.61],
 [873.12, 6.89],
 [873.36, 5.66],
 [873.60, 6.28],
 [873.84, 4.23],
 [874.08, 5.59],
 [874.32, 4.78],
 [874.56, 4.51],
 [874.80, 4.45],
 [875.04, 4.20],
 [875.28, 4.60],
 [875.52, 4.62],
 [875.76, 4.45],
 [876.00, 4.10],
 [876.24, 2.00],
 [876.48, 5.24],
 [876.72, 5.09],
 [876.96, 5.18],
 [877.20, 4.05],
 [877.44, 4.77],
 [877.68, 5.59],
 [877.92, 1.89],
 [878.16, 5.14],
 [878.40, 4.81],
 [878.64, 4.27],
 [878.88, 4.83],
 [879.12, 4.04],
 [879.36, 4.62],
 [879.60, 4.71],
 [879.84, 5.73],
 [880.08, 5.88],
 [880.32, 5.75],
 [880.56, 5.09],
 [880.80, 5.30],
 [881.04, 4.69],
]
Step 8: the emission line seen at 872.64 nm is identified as [N II]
